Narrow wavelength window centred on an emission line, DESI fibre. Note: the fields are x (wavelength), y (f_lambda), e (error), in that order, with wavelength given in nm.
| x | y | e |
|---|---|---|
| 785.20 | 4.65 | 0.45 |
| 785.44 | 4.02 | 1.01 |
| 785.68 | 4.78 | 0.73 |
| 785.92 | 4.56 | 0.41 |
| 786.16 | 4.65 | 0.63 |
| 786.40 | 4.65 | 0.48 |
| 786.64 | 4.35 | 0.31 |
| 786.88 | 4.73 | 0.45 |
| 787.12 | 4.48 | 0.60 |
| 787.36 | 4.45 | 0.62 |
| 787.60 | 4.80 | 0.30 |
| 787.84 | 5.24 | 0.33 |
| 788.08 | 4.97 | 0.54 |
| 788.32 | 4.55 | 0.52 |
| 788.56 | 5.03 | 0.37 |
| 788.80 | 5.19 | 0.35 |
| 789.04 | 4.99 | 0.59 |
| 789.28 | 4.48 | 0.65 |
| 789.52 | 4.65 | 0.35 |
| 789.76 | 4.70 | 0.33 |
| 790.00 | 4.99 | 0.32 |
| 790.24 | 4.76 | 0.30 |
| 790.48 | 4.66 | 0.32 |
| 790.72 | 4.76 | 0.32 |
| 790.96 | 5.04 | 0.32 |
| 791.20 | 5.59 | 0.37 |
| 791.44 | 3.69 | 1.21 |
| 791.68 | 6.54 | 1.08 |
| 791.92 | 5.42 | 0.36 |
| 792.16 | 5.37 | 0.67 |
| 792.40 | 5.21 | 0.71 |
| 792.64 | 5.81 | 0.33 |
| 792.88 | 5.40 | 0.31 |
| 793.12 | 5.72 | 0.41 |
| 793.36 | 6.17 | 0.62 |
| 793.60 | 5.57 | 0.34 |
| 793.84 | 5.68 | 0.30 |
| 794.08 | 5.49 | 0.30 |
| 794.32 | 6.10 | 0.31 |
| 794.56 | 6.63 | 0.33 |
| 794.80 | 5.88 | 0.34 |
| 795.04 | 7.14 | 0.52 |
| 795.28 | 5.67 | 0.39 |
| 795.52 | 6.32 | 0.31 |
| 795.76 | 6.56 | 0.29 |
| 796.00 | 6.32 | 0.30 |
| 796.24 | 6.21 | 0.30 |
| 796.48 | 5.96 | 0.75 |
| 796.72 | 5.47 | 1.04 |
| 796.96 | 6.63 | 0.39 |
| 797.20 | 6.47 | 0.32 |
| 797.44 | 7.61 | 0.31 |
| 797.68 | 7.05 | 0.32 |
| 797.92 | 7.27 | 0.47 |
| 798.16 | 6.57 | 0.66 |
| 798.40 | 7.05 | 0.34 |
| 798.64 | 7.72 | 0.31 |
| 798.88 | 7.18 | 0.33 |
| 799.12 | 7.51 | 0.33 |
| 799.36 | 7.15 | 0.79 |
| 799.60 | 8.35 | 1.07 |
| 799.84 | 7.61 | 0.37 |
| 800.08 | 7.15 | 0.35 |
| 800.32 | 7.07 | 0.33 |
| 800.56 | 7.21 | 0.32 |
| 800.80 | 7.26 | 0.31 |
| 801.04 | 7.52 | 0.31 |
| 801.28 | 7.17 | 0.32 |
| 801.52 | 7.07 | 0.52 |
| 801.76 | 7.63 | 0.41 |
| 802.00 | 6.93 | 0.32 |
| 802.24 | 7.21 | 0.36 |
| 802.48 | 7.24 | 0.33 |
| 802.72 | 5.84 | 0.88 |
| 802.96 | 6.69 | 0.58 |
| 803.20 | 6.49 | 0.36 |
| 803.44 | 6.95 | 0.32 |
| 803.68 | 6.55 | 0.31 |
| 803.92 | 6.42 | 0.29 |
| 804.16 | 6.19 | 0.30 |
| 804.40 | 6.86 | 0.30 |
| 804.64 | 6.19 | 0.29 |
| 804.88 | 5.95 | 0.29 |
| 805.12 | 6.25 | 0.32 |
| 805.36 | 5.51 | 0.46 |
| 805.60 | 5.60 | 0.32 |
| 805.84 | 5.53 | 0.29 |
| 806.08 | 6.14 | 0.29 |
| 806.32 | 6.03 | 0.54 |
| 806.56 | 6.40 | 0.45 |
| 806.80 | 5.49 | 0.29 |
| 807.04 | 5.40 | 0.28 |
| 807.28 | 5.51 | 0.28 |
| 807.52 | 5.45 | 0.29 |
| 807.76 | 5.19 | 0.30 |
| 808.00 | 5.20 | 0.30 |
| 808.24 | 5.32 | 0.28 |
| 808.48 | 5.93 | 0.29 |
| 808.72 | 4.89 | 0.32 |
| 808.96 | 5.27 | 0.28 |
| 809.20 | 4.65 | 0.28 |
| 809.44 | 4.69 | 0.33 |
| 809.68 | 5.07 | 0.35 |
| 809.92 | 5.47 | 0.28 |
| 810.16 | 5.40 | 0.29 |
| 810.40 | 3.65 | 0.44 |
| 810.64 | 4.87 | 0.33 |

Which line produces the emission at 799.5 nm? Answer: Mg II 2798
